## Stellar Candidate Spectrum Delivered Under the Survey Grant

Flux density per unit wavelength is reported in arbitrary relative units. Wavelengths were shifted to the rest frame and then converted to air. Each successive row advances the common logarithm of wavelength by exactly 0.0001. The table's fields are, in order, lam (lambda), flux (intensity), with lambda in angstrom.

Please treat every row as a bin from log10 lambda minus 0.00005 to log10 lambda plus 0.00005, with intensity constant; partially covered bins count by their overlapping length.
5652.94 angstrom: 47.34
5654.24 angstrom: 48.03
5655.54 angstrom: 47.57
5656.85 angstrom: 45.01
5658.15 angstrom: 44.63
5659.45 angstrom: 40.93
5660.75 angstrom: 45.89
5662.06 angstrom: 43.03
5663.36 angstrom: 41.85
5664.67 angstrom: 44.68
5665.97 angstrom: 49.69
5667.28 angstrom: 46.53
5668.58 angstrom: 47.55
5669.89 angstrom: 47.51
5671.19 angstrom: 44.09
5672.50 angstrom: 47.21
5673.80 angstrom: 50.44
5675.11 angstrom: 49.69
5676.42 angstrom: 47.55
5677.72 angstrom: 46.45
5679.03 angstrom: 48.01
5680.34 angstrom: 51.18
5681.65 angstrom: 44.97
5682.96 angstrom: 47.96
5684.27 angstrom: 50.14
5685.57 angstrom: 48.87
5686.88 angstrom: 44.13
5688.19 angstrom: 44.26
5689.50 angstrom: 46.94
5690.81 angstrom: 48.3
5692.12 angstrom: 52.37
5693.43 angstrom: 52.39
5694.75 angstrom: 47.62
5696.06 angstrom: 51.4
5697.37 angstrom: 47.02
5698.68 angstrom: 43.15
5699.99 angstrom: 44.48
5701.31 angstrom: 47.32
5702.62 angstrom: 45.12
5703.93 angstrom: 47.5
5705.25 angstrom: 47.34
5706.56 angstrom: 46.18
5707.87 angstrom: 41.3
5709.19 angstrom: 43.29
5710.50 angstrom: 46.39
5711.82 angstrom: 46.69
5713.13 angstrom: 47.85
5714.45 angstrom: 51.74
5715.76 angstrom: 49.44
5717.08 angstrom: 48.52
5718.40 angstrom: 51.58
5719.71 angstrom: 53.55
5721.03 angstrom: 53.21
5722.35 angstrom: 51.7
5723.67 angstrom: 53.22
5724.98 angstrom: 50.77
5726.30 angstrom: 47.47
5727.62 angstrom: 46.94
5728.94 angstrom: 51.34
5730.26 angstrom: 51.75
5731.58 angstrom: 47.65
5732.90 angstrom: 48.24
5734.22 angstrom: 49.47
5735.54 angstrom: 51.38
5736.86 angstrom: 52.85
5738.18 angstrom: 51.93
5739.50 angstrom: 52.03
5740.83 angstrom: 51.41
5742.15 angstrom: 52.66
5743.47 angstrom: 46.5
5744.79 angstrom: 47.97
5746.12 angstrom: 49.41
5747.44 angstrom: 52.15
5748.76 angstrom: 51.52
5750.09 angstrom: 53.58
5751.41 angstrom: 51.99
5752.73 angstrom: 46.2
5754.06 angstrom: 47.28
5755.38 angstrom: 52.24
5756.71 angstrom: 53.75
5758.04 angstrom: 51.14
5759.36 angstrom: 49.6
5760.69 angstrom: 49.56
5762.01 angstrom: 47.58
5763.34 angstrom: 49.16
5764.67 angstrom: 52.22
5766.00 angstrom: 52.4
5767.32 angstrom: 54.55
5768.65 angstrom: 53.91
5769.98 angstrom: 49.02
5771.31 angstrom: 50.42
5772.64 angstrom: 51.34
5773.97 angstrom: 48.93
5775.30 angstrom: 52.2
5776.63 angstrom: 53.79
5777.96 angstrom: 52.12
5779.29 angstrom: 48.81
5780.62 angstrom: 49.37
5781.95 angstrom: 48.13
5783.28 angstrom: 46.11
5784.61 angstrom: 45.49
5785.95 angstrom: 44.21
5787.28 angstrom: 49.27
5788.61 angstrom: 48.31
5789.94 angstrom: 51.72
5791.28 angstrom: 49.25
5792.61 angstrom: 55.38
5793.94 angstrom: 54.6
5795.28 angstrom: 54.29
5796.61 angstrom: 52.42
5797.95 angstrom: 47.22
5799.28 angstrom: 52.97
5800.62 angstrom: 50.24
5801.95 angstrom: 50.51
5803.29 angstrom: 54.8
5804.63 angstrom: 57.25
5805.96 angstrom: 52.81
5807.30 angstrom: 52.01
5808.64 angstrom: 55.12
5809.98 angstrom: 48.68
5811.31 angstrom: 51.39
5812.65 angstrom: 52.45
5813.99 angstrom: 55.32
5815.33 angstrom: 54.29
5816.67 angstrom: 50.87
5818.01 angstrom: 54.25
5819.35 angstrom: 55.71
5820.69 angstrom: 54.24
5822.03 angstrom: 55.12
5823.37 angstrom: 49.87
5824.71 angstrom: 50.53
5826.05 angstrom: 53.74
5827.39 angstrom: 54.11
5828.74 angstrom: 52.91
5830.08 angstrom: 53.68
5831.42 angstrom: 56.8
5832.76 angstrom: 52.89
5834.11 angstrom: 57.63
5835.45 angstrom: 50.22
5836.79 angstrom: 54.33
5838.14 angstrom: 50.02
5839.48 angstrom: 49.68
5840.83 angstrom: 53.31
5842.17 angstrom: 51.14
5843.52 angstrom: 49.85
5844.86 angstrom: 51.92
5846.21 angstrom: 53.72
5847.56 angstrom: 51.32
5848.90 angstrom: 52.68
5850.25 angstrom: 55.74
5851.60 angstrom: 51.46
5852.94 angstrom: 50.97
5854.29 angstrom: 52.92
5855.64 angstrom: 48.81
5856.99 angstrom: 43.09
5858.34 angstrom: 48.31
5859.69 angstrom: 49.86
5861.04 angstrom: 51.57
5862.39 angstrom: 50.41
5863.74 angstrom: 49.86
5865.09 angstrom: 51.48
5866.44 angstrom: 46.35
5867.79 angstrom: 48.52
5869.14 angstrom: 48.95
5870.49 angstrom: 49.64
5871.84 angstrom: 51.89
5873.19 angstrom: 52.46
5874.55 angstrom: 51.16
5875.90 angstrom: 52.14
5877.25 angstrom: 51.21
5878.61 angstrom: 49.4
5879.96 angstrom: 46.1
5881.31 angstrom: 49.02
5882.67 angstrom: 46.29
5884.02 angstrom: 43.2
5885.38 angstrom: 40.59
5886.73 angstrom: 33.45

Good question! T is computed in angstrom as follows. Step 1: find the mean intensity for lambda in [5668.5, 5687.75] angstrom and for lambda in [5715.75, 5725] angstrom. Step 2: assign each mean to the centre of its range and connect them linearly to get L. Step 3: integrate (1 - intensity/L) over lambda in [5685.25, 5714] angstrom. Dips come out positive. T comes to 1.7 angstrom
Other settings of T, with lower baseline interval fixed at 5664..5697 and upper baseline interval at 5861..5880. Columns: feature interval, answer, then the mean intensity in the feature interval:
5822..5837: -1.11 angstrom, 53.4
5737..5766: -1.04 angstrom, 50.5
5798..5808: -0.65 angstrom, 52.6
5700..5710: 0.60 angstrom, 45.4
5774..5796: -0.44 angstrom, 50.2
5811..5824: -1.01 angstrom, 53.4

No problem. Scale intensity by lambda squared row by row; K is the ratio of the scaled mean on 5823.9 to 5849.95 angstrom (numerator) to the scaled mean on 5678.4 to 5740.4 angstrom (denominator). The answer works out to 1.13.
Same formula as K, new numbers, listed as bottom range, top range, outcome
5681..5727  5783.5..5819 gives 1.11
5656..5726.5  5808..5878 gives 1.15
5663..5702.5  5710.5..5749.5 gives 1.08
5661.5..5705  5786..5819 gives 1.15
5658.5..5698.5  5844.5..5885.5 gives 1.12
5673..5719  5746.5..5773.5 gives 1.09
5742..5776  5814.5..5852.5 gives 1.07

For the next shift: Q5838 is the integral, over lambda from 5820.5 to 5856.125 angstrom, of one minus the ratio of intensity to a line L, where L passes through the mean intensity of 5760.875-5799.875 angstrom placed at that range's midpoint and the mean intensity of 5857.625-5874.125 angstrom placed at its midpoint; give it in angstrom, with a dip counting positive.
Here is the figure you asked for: -1.7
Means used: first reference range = 50.5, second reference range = 49.9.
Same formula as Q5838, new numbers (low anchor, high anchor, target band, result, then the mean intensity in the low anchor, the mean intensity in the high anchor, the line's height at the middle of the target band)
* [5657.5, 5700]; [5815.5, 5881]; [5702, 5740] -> -0.8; 47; 51.5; 48.2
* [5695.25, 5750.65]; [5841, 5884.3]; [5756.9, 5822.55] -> -2.4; 49.2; 50.1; 49.6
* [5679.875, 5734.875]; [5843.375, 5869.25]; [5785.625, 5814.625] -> -1.3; 48.3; 50.4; 49.6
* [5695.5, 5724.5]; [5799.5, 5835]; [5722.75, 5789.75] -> 0.2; 48.1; 53.3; 50.4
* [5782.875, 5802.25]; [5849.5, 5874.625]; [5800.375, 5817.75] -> -0.9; 50.2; 50.2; 50.2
